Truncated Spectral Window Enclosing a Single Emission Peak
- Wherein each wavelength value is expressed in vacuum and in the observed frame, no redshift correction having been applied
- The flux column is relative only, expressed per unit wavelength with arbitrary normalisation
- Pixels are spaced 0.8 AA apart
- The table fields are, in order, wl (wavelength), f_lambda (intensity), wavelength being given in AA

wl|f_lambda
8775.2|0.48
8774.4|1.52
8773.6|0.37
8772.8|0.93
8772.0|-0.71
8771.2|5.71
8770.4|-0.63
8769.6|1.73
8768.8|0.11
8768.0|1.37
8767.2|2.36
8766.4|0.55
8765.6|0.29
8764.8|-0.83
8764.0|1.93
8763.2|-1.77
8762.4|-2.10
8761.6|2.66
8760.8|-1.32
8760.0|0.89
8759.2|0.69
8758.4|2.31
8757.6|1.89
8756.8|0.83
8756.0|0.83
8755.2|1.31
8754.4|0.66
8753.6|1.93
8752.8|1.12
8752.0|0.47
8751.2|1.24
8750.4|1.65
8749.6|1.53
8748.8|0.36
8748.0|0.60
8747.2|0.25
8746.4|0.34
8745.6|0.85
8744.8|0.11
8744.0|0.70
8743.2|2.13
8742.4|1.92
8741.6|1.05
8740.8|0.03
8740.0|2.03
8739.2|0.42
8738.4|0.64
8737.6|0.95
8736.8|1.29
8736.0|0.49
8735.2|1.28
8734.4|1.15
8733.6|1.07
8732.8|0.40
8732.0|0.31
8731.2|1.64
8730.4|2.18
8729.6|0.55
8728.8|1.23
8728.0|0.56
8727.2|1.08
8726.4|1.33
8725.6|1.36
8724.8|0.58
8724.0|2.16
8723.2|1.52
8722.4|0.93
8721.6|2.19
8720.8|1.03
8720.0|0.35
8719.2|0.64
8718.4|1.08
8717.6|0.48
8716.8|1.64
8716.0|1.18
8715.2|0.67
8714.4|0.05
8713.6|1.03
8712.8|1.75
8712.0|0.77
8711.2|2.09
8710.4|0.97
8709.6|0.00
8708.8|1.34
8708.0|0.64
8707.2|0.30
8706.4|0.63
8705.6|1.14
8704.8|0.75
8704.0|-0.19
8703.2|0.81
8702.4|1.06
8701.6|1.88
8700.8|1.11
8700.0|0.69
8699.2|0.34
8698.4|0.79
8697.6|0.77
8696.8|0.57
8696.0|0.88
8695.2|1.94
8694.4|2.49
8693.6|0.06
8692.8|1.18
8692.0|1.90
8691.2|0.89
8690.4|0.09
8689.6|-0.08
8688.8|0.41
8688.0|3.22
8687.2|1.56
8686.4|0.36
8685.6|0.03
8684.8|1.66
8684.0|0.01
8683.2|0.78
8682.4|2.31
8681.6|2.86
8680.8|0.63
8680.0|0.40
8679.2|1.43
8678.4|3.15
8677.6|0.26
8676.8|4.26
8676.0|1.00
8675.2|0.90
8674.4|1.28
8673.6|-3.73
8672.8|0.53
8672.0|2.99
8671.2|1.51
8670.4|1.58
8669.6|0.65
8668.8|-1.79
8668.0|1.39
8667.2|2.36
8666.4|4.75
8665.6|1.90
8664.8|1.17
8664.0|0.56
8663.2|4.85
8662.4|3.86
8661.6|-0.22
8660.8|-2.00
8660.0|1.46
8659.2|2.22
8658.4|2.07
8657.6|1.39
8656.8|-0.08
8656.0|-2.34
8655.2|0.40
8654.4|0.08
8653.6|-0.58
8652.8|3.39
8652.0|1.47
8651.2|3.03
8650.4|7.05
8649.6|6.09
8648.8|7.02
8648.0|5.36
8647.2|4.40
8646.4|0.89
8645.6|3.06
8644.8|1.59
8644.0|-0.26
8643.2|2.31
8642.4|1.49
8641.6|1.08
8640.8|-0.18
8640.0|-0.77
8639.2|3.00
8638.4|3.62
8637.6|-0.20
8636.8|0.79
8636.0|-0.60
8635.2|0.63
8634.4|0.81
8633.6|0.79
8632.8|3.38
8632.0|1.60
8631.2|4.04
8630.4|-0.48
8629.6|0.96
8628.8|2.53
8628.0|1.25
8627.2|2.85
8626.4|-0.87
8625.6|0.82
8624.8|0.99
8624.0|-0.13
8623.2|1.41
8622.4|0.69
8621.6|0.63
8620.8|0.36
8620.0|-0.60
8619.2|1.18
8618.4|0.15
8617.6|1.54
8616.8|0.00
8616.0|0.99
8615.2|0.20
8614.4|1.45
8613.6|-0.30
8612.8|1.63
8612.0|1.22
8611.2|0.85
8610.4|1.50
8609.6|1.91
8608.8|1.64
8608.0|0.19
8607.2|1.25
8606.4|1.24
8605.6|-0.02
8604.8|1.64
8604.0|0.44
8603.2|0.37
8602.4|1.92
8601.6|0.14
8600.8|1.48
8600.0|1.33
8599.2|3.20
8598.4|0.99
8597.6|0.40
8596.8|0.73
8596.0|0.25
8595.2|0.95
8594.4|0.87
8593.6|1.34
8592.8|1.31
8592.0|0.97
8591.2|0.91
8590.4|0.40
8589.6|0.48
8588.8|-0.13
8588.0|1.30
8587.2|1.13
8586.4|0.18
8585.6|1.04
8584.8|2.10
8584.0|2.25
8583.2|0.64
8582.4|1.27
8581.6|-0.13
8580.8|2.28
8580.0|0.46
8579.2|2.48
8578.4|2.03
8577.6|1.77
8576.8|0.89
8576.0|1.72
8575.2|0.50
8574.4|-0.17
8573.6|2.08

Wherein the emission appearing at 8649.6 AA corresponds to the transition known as H-beta 4861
